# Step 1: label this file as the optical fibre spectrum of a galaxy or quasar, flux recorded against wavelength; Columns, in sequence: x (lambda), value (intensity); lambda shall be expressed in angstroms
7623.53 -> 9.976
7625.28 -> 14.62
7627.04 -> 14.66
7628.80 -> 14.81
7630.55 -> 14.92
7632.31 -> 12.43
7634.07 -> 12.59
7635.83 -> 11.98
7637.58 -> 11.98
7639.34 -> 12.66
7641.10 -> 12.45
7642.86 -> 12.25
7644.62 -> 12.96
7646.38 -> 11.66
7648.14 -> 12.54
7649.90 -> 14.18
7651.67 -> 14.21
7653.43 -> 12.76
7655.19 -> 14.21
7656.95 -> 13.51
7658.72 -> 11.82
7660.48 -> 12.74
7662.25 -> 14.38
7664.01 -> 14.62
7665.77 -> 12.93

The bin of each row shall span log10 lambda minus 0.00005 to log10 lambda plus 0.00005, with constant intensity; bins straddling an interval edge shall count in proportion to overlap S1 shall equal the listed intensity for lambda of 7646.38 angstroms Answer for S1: 11.66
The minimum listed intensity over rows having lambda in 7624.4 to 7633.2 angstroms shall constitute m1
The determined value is 12.43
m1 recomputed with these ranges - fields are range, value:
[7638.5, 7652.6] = 11.66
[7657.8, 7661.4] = 11.82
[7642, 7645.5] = 12.25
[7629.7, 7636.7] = 11.98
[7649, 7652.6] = 14.18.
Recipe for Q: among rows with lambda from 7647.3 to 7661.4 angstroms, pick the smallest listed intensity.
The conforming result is 11.82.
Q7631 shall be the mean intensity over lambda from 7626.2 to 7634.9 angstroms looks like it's 13.9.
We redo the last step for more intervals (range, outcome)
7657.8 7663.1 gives 13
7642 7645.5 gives 12.6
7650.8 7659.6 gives 13.3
